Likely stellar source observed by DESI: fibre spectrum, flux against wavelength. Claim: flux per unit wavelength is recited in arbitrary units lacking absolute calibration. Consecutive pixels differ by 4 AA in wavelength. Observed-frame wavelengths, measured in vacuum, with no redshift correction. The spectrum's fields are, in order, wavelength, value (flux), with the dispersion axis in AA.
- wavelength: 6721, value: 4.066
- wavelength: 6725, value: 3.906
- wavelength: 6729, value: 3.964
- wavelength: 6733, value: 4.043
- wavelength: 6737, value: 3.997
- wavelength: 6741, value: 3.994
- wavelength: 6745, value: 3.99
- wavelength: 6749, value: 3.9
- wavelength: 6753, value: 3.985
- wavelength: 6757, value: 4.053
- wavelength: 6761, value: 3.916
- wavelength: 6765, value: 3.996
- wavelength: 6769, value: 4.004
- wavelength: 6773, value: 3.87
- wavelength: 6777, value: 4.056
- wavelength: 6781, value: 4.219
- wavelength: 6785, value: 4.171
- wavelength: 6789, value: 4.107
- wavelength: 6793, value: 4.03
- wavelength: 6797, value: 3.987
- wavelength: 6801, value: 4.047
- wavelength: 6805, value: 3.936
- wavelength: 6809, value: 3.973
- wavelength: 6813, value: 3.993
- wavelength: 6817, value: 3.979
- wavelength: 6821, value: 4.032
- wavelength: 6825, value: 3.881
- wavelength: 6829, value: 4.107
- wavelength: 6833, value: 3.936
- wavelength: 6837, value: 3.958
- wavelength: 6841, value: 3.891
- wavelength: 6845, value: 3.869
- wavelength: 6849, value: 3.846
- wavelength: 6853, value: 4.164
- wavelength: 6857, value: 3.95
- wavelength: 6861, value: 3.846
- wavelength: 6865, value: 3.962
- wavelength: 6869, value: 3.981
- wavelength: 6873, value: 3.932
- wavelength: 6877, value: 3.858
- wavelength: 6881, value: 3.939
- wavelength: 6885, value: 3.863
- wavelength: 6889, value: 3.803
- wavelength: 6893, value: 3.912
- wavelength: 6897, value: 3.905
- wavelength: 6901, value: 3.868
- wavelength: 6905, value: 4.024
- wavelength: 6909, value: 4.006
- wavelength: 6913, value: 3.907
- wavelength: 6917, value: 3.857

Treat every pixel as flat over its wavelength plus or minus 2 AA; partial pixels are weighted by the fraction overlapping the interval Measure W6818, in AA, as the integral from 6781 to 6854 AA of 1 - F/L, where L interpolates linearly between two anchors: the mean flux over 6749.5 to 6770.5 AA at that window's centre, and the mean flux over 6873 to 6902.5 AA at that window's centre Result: -1.1 AA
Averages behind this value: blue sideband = 3.98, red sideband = 3.88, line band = 4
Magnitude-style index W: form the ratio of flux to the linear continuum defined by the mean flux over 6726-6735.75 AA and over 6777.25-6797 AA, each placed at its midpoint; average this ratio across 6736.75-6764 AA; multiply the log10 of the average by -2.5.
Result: 0.02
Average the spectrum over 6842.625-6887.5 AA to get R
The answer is 3.93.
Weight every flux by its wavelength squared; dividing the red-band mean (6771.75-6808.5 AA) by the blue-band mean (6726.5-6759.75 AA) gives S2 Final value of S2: 1.03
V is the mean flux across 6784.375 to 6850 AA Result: 3.98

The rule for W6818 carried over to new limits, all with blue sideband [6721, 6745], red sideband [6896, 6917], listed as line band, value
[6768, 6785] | -0.34 AA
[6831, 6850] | 0.25 AA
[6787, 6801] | -0.25 AA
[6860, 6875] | 0.04 AA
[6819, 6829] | -0.07 AA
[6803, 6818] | -0.02 AA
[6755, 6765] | -0.02 AA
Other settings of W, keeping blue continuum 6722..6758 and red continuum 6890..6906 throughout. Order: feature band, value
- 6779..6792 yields -0.052 mag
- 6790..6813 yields -0.012 mag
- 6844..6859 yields -0.008 mag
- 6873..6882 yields 0.006 mag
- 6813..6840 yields -0.010 mag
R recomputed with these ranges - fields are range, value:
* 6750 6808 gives 4.02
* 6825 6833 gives 4.01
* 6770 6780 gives 3.99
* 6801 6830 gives 3.99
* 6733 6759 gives 3.99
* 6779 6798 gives 4.11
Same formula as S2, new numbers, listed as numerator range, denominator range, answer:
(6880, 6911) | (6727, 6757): 1.03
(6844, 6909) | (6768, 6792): 0.99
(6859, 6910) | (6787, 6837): 1.00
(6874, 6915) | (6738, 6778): 1.02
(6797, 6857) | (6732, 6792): 1.01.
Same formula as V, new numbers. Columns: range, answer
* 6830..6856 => 3.95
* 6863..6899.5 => 3.91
